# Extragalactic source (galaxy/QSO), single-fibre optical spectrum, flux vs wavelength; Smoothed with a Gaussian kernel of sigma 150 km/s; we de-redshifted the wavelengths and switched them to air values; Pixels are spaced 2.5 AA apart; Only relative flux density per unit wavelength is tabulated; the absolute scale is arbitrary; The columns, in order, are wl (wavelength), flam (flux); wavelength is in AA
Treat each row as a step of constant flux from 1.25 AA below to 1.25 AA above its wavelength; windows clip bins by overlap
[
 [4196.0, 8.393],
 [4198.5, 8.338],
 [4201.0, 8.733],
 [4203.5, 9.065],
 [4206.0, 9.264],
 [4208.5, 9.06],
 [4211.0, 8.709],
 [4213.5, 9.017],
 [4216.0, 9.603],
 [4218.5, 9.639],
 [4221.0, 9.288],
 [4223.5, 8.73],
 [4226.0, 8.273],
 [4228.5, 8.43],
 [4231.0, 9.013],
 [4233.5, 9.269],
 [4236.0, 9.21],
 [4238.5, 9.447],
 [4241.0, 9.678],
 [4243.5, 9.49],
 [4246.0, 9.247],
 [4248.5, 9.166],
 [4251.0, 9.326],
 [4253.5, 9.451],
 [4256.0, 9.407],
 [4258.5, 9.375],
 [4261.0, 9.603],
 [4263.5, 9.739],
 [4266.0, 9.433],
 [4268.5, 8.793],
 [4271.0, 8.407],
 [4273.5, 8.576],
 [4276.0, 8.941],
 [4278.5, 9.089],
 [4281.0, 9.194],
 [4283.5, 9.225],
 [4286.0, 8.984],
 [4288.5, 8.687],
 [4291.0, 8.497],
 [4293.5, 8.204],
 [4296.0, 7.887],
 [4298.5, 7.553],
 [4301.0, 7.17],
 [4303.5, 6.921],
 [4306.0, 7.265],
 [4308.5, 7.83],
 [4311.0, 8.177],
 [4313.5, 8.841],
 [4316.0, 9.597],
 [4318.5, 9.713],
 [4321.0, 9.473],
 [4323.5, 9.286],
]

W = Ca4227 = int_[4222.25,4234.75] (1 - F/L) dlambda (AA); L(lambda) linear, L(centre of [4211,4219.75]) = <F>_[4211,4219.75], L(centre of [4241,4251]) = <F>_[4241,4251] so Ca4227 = 0.8 AA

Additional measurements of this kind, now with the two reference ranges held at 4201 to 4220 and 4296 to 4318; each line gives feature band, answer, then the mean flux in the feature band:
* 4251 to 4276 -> -2.0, 9.19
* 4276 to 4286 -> -1.0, 9.12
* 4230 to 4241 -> -0.5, 9.29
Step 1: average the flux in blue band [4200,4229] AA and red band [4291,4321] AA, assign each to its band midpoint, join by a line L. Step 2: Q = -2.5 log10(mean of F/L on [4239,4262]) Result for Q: -0.089 mag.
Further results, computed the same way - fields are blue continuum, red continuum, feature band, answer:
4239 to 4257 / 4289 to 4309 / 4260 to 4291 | -0.07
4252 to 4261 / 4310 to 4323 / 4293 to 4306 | 0.23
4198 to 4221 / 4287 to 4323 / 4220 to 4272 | -0.05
